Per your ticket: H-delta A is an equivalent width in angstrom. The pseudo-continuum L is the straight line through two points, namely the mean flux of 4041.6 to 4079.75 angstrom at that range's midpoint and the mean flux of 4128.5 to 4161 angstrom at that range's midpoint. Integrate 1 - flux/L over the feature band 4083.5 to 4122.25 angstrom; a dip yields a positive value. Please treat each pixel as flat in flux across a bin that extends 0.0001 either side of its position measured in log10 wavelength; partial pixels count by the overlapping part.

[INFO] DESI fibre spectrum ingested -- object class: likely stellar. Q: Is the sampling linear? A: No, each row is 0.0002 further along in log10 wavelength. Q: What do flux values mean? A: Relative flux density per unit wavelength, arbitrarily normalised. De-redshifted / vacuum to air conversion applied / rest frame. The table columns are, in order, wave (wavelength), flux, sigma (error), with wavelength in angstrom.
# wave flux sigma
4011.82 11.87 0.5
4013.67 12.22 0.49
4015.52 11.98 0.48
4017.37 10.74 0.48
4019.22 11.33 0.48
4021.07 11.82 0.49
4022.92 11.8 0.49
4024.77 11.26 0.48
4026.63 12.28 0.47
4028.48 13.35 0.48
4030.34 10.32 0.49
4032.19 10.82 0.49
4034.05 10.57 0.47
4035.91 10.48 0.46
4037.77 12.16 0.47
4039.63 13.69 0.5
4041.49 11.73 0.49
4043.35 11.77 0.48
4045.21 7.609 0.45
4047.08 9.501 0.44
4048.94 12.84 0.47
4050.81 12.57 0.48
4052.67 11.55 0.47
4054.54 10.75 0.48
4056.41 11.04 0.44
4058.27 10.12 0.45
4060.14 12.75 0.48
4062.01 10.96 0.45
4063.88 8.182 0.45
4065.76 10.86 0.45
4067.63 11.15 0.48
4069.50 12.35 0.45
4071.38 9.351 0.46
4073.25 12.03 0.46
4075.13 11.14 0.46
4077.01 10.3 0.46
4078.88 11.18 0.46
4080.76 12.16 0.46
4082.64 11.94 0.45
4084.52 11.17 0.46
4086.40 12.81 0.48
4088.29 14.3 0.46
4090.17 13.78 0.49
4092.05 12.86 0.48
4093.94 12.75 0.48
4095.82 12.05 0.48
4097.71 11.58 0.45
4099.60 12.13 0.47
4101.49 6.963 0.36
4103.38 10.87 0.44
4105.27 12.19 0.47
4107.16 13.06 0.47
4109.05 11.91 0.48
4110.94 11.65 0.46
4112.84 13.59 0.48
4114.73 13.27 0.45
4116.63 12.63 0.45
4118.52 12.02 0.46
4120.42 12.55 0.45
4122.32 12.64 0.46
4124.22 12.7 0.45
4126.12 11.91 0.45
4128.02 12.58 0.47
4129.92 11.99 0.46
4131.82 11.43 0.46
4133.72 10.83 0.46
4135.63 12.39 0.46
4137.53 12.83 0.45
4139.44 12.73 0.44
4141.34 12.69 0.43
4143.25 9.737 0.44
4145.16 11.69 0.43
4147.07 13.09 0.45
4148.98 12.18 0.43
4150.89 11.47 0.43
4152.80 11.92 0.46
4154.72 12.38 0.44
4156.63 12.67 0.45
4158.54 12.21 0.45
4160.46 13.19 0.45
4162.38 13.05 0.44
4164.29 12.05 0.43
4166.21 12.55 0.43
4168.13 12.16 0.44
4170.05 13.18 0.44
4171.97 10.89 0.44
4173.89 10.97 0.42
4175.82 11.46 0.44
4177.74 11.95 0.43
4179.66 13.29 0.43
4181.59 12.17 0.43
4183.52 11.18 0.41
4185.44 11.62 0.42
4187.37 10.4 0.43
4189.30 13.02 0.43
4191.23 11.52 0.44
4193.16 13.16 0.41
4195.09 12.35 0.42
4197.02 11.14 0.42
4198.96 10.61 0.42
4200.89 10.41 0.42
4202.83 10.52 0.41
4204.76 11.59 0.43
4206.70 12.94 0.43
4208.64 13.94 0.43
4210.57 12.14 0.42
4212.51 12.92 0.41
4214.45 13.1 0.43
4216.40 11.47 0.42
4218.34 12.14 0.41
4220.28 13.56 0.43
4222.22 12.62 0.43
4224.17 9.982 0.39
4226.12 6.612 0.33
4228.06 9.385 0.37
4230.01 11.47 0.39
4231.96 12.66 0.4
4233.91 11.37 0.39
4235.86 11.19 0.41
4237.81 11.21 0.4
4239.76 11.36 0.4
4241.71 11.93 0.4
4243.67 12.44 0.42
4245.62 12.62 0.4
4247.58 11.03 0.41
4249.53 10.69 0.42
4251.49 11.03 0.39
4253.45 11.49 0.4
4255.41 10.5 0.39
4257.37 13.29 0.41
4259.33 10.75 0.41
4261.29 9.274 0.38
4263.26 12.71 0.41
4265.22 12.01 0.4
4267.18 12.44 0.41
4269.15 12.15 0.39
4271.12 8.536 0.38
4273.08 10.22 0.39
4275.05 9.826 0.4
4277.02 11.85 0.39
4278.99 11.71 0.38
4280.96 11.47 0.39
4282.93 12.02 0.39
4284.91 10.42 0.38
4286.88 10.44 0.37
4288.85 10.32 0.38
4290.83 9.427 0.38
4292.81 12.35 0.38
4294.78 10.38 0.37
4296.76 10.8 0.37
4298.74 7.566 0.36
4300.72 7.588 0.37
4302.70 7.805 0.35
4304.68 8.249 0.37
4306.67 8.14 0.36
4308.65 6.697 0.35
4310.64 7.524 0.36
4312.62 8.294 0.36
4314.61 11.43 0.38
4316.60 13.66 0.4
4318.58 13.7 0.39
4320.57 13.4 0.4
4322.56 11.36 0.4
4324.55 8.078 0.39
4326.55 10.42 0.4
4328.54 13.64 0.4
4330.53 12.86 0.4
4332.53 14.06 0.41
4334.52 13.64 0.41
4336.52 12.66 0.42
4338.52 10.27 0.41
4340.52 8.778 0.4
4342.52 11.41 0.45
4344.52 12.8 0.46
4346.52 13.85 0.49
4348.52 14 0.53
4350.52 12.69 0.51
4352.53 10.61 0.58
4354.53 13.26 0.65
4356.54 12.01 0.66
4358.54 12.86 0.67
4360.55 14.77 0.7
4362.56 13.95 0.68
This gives -2.4 angstrom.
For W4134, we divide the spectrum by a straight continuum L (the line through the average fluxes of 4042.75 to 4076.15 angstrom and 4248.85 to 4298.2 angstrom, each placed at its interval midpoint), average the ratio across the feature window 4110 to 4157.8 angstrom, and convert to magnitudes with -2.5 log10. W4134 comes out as -0.12 mag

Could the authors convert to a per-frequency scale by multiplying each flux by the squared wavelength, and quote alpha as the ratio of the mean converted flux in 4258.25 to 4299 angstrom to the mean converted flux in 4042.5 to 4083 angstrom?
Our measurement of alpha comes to 1.10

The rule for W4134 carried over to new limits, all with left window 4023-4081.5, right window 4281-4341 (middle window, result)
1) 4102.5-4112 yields -0.09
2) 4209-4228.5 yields -0.07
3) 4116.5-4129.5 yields -0.13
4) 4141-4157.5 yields -0.09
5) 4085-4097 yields -0.17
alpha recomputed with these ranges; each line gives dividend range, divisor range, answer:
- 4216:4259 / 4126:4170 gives 0.97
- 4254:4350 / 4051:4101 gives 1.05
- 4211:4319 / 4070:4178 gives 0.96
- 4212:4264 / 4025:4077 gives 1.12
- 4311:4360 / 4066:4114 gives 1.15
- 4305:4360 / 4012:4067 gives 1.18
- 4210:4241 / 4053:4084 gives 1.12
